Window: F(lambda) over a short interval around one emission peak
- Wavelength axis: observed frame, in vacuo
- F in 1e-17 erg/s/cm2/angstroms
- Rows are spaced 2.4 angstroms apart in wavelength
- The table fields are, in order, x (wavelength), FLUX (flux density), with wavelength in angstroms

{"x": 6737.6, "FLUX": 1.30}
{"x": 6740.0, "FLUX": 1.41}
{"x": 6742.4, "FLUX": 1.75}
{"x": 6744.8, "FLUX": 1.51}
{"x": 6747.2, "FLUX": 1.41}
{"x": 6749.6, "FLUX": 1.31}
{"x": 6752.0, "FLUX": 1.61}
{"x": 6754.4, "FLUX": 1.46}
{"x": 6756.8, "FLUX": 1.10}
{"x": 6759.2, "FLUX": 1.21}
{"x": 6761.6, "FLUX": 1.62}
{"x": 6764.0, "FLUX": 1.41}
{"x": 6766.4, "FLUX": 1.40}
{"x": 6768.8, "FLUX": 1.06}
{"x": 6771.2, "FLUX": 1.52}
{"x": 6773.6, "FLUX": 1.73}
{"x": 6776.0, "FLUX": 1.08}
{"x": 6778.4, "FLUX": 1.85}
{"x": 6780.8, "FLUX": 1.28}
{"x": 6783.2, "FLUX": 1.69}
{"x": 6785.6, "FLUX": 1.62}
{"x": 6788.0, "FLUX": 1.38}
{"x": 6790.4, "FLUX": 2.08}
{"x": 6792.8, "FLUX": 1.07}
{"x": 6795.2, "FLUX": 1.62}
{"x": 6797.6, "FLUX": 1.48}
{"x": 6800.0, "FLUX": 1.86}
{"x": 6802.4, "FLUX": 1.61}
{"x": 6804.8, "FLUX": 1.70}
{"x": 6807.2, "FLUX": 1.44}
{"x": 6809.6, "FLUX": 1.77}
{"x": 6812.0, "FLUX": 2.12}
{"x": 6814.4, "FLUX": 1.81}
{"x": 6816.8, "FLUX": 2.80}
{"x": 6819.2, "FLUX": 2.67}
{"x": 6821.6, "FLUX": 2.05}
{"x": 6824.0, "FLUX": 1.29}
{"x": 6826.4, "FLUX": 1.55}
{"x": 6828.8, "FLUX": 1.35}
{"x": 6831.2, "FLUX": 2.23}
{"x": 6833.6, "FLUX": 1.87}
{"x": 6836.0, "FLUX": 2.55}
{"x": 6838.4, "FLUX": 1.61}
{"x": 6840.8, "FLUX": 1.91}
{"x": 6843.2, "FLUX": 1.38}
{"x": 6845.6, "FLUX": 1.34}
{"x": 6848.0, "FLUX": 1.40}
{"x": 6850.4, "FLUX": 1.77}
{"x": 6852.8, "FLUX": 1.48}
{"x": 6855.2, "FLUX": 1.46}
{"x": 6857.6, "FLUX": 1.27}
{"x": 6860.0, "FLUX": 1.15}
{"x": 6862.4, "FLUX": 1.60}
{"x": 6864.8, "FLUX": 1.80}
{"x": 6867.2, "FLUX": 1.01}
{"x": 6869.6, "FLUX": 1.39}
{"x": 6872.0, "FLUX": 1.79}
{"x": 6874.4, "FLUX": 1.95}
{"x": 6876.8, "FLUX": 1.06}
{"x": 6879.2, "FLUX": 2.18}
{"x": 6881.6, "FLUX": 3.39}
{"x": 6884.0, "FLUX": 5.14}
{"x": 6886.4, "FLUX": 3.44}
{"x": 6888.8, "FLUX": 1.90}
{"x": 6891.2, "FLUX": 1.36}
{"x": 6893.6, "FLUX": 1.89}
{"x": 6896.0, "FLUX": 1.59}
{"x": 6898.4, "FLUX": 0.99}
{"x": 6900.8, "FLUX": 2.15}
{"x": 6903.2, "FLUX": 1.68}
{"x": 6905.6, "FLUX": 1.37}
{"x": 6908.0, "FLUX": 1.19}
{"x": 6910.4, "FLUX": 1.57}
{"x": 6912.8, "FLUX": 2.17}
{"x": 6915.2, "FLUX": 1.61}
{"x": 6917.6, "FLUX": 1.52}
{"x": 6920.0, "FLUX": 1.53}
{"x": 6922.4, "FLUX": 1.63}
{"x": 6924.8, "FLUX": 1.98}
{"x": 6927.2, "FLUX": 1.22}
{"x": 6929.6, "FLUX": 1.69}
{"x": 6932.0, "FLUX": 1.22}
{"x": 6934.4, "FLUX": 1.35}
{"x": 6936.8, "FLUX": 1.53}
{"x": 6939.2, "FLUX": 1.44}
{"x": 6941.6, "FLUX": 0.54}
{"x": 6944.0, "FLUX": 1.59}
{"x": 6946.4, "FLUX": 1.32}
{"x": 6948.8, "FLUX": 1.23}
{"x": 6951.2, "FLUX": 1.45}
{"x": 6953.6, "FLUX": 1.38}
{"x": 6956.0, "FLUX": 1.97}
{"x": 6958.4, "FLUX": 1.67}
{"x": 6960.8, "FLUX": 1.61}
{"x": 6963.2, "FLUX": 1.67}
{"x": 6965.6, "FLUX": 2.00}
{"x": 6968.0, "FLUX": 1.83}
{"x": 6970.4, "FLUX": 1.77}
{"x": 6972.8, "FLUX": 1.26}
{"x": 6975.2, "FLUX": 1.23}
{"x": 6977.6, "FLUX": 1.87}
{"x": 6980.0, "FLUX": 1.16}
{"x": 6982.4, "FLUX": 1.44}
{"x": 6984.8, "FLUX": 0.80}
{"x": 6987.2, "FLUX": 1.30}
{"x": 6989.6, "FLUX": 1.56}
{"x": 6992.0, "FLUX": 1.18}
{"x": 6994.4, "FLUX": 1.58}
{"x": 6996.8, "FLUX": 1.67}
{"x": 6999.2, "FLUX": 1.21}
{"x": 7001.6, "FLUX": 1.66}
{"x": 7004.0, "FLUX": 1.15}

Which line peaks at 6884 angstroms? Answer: [O III] 5007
